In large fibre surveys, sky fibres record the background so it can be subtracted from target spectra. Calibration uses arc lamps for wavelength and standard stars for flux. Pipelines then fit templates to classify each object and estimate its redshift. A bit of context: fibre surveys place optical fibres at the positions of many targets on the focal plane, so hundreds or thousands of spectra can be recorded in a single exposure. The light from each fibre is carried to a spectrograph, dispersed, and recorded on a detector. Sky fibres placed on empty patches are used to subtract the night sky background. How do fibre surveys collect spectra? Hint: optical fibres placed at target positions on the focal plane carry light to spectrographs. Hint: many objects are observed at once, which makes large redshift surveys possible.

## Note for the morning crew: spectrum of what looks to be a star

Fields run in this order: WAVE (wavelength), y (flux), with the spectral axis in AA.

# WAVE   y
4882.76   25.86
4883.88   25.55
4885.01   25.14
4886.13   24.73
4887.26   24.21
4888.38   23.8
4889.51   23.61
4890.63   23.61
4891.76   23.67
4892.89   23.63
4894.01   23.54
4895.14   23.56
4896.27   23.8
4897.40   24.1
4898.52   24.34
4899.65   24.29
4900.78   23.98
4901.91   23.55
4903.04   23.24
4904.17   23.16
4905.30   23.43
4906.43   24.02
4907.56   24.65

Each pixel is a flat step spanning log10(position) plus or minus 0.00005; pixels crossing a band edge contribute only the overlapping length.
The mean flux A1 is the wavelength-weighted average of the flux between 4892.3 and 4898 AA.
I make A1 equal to 23.7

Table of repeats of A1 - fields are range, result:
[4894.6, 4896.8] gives 23.7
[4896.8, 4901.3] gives 24.2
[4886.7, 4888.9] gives 24.1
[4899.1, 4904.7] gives 23.6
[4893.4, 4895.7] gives 23.6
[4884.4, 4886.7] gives 24.9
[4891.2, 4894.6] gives 23.6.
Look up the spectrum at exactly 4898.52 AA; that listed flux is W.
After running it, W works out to 24.34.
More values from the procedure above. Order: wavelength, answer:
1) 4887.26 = 24.21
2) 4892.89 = 23.63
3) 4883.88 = 25.55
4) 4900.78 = 23.98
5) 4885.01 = 25.14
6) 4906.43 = 24.02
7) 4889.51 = 23.61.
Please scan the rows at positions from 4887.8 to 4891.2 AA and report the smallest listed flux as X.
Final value 23.61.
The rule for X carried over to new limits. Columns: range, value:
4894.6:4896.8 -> 23.56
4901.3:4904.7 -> 23.16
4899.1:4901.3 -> 23.98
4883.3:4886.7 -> 24.73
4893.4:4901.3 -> 23.54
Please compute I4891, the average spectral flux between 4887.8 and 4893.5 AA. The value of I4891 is 23.7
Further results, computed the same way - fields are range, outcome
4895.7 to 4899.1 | 24.1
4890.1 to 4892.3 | 23.6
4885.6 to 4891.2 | 24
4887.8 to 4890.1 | 23.8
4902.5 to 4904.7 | 23.2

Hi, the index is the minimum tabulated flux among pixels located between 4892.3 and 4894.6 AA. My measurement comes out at 23.54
